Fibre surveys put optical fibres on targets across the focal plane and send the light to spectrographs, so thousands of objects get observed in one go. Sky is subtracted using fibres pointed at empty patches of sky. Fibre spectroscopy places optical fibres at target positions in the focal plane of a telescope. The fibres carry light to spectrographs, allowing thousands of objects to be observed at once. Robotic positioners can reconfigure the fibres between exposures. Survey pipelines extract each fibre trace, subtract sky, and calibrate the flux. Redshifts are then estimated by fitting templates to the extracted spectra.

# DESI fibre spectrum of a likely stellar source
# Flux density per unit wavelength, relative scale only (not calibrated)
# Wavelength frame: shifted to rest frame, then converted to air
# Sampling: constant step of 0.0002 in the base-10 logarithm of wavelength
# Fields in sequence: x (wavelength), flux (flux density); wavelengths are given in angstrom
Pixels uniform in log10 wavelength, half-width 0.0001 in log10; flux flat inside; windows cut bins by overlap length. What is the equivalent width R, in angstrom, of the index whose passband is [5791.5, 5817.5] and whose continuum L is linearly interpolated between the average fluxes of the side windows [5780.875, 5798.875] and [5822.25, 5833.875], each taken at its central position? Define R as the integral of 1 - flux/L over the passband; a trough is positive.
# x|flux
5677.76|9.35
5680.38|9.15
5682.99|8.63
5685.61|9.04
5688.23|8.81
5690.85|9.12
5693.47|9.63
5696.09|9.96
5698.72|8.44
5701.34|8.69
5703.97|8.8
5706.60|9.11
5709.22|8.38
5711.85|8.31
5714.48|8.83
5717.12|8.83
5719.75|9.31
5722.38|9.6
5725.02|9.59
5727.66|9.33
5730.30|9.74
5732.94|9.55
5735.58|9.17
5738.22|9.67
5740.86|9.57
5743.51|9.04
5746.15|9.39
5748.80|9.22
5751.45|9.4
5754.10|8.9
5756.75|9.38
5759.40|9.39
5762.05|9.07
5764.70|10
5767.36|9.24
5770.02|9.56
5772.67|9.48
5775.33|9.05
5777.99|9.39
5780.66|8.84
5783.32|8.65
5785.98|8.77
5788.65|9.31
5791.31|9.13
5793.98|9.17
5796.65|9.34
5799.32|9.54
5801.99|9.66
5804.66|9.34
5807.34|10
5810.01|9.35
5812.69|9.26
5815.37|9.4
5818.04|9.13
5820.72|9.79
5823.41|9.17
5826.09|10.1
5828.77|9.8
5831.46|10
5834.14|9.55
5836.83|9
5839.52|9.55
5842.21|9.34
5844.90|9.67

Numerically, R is -0.3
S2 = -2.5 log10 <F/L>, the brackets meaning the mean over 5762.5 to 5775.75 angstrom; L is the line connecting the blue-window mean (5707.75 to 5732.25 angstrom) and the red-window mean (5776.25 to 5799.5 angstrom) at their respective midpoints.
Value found -0.04 mag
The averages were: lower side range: 9.11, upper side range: 9.1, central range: 9.47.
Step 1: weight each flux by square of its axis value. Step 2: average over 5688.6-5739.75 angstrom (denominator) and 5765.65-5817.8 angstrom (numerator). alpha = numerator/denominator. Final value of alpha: 1.04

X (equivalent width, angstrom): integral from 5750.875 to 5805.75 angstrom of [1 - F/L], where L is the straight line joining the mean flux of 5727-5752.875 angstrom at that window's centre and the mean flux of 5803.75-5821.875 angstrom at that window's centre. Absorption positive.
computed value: 1.01 angstrom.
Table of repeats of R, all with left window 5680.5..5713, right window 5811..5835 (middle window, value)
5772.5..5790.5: 0.61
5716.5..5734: -0.72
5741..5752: -0.13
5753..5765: -0.07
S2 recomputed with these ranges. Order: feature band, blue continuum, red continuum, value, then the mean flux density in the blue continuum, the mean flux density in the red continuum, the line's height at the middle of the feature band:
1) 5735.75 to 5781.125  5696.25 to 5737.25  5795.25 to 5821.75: -0.009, 9.08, 9.48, 9.26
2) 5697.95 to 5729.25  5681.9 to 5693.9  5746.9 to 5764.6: 0.020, 9.01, 9.29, 9.11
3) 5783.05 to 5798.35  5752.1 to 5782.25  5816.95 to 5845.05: 0.034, 9.3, 9.55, 9.39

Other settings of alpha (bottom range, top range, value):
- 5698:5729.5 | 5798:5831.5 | 1.11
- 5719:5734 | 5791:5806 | 1.01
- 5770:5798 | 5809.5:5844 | 1.06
